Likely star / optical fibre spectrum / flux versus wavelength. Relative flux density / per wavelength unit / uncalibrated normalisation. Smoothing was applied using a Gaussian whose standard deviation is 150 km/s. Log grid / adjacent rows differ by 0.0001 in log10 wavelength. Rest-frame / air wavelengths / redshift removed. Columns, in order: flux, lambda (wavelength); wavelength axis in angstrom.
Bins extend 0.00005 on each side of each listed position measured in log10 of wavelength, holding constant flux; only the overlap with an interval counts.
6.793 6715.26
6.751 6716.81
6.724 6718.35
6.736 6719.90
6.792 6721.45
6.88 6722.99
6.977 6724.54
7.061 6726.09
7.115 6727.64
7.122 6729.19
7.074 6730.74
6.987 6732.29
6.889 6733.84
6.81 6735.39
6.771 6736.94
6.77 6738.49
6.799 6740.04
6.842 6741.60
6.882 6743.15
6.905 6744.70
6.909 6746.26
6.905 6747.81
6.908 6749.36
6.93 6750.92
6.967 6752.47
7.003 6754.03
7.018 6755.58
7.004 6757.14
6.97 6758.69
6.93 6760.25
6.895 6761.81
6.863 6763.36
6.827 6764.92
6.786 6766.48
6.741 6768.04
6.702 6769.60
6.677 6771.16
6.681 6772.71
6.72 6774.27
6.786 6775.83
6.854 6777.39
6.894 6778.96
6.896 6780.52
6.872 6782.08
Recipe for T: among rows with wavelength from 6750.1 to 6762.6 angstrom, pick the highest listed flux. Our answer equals 7.018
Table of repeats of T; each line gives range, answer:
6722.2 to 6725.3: 6.977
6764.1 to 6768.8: 6.827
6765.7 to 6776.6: 6.786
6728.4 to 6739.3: 7.122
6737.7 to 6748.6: 6.909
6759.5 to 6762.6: 6.93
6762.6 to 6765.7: 6.863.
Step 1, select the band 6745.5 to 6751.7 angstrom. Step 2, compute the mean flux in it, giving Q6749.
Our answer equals 6.92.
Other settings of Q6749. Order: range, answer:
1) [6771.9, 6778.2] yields 6.76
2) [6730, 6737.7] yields 6.91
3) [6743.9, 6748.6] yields 6.91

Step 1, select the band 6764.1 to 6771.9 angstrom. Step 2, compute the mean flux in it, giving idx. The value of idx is 6.74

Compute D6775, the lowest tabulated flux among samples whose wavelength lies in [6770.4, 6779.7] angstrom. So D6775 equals 6.677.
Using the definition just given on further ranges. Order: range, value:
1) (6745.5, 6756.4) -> 6.905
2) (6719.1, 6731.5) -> 6.736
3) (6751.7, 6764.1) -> 6.863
